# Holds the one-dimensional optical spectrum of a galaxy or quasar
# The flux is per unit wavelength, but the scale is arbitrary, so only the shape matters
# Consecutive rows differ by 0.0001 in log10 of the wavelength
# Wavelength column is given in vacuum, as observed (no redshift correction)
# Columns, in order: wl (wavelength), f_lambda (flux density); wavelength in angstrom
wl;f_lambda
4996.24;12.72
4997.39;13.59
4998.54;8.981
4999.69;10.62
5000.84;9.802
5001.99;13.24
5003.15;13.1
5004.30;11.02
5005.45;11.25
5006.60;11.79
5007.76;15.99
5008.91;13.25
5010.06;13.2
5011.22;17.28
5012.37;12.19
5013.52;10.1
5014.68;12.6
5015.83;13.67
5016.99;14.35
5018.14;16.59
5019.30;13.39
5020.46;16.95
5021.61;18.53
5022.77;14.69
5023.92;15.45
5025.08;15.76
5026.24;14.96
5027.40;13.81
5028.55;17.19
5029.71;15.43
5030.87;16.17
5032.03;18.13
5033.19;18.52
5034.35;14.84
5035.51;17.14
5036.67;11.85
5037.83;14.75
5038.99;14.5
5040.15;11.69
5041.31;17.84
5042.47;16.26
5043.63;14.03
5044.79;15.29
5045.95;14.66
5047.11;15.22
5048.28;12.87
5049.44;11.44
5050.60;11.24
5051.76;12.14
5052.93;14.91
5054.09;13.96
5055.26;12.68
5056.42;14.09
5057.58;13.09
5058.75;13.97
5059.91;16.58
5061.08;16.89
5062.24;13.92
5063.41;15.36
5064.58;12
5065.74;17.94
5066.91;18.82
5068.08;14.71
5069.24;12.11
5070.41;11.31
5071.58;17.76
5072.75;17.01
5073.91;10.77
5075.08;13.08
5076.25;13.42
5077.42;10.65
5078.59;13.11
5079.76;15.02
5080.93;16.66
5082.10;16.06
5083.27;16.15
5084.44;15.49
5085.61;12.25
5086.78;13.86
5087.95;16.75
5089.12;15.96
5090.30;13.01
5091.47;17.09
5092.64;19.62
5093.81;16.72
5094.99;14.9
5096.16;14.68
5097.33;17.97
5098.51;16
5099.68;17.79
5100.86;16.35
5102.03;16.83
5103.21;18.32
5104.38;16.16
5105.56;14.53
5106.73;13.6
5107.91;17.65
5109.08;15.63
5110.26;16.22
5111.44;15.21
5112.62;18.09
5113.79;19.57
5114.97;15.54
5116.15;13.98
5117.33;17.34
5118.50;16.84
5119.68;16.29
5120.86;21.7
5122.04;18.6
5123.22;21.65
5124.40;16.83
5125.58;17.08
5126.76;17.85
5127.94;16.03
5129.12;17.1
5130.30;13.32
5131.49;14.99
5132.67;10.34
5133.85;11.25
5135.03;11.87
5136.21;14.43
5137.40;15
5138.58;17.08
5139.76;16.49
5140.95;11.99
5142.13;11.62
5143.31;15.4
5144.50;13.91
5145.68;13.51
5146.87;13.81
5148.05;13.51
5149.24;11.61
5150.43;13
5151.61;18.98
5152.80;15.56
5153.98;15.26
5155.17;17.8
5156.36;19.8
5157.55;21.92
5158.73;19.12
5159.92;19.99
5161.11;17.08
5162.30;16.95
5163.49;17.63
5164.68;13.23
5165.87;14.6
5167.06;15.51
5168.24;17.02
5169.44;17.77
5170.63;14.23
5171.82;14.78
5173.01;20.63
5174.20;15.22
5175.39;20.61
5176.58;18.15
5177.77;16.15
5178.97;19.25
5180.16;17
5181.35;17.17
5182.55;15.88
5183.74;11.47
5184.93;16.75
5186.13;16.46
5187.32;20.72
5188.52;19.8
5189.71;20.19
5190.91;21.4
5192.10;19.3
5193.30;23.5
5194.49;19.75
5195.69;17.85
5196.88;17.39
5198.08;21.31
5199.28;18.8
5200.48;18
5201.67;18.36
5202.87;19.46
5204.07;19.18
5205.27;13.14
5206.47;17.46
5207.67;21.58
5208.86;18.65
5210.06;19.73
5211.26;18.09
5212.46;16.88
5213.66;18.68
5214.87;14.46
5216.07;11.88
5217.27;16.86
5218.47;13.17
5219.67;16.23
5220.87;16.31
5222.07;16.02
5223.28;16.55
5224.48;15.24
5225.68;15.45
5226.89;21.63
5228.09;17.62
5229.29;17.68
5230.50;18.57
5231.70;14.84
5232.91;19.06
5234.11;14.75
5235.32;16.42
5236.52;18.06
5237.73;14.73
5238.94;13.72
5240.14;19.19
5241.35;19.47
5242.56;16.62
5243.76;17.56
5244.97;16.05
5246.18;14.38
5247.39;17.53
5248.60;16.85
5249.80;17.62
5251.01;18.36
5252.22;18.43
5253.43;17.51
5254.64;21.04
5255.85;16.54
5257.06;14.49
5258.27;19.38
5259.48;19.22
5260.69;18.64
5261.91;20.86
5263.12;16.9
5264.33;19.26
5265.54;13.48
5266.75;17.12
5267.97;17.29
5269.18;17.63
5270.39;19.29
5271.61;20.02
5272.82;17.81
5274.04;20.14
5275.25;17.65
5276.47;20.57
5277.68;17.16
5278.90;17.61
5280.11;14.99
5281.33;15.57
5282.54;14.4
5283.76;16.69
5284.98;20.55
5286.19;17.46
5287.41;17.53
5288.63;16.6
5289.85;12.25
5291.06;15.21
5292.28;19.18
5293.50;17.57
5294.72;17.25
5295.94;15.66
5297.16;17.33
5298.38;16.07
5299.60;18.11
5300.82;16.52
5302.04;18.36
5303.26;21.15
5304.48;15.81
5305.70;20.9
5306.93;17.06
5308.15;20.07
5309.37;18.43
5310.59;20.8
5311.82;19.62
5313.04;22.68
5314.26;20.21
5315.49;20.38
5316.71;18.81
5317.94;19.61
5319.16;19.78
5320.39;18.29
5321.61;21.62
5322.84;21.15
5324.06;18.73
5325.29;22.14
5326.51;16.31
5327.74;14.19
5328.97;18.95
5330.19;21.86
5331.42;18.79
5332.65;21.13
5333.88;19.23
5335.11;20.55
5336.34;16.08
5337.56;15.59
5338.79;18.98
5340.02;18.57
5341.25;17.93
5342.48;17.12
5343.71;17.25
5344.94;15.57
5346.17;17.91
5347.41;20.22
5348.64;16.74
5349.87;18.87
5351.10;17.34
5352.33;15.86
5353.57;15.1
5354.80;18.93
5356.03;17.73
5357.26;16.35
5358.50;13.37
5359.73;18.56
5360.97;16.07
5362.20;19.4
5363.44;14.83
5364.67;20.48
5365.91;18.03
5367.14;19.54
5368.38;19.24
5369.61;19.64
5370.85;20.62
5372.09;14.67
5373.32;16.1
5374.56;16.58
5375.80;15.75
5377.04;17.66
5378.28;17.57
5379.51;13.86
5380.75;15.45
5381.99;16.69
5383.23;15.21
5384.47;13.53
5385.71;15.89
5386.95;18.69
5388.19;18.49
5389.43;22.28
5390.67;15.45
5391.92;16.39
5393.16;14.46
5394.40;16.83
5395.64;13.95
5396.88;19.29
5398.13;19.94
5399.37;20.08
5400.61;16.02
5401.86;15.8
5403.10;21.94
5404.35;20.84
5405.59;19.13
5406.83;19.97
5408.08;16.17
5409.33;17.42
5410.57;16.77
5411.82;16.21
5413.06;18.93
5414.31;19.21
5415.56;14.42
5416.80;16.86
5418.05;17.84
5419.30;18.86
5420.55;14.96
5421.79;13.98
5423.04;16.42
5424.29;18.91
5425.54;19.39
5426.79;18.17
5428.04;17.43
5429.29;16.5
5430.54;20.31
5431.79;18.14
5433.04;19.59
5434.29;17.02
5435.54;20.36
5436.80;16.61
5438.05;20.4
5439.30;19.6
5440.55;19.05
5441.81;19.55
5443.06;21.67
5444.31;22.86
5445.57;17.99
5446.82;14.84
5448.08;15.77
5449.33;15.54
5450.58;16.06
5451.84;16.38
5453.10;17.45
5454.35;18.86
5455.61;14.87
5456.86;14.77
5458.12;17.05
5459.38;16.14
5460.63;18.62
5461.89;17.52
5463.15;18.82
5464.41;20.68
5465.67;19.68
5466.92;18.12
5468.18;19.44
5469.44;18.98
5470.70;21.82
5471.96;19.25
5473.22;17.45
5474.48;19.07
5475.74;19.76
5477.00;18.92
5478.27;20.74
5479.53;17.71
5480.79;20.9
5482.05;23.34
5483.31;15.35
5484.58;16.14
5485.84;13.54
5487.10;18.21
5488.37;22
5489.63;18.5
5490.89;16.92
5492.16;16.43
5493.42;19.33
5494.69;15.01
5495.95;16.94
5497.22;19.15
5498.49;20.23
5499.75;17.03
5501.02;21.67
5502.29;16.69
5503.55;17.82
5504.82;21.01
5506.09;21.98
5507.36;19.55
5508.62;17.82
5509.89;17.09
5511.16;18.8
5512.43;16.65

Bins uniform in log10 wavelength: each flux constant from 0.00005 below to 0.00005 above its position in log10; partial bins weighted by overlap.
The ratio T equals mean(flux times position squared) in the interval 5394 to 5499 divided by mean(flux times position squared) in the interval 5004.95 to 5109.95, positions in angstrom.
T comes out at 1.4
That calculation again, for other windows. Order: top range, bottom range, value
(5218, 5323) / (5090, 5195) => 1.12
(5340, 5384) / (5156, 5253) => 1.05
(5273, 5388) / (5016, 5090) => 1.34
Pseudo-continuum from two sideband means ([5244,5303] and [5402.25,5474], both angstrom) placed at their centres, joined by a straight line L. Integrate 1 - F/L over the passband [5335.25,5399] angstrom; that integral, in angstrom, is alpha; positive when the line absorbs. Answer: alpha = 2.1 angstrom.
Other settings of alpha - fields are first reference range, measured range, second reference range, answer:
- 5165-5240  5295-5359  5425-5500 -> -2.04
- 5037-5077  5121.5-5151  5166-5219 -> 2.77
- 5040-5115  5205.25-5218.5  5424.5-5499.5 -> -0.65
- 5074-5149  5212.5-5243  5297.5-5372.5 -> 0.88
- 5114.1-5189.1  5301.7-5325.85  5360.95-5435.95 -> -3.80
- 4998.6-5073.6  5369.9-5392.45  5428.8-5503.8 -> 1.00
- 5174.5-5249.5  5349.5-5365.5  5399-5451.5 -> 0.65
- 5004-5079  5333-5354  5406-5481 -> -0.57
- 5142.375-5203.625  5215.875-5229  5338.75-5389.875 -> 0.79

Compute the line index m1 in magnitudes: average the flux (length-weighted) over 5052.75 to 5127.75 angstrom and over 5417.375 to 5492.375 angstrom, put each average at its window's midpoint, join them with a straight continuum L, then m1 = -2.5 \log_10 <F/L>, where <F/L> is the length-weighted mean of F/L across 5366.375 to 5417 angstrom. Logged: 0.02 mag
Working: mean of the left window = 15.7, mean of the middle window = 17.4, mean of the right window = 18.2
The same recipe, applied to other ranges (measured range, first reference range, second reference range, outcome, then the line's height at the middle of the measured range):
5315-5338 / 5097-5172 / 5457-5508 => -0.098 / 17.5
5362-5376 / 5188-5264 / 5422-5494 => 0.009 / 18.1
